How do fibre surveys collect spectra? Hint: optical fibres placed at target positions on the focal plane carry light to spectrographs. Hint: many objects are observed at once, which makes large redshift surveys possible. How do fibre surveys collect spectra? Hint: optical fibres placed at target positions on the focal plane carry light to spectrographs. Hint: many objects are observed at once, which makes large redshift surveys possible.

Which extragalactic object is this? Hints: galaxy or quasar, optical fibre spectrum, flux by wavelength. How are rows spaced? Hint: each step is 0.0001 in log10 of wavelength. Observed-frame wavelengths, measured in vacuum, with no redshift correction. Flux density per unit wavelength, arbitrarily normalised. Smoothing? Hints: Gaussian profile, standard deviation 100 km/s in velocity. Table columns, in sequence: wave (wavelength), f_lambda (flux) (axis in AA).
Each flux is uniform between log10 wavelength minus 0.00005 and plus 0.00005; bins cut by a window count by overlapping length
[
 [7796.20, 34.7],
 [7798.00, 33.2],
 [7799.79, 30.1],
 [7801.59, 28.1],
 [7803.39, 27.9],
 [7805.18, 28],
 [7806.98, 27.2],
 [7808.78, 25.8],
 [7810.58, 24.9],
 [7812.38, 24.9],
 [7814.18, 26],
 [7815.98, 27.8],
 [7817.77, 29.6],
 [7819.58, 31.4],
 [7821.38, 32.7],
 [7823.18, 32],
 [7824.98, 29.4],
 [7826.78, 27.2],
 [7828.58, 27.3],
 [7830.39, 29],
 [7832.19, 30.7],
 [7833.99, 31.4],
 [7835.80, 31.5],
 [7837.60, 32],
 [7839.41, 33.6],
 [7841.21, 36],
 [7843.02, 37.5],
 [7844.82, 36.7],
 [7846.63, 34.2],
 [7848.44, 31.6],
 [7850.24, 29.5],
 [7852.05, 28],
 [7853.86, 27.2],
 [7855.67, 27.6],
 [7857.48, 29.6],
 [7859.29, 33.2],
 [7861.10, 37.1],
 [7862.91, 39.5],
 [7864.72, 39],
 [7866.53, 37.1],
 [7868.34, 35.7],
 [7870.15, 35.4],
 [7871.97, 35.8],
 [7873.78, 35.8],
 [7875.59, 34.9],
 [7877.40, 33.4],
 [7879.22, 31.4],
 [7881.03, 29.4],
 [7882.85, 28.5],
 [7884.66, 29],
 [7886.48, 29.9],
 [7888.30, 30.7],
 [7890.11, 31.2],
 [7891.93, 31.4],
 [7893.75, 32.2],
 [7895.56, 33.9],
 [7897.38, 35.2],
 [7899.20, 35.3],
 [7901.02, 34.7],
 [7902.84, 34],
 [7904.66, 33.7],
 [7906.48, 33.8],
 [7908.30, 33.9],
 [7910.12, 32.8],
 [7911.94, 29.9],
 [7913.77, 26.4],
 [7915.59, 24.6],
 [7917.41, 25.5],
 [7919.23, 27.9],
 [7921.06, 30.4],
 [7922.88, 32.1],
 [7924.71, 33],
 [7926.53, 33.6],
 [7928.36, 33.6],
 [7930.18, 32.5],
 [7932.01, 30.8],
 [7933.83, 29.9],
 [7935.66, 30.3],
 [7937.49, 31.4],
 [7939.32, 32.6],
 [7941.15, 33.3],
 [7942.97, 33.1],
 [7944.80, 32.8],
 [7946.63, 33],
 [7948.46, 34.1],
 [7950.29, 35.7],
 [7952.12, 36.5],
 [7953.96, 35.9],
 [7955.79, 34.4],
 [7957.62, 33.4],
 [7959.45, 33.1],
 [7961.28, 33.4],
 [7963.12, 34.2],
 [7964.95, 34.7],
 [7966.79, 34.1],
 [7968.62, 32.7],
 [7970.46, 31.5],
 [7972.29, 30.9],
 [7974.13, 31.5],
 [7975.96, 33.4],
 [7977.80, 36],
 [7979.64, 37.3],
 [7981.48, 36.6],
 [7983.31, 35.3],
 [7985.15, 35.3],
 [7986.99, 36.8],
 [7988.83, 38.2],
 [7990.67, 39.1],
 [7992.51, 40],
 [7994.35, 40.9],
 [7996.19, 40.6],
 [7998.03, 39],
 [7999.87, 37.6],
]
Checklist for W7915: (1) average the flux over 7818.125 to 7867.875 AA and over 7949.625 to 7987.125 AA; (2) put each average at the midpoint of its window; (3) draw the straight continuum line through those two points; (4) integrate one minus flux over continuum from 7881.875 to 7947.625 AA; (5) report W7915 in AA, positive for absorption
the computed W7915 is 3.7 AA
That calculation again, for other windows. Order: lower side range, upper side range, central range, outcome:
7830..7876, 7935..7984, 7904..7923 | 2.1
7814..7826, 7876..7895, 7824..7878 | -4.3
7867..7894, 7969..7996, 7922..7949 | 1.5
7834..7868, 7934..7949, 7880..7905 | 0.7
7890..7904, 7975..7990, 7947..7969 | 0.7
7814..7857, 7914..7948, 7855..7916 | -3.8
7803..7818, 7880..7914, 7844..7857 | -0.6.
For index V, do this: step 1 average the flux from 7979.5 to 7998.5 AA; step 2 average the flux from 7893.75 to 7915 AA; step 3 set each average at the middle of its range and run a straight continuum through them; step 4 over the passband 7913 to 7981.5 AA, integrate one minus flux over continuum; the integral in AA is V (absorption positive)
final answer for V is 5.9 AA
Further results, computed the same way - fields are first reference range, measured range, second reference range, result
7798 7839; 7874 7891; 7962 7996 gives 0.3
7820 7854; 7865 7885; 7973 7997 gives -0.4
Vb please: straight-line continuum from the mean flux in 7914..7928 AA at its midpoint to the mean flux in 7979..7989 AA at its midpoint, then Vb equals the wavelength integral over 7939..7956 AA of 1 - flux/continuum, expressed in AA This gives -0.9 AA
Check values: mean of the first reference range 29.6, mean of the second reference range 36.5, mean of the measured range 34.2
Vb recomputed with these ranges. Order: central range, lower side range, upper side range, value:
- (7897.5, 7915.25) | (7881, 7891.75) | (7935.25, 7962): -0.9 AA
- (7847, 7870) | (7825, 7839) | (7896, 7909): -1.0 AA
